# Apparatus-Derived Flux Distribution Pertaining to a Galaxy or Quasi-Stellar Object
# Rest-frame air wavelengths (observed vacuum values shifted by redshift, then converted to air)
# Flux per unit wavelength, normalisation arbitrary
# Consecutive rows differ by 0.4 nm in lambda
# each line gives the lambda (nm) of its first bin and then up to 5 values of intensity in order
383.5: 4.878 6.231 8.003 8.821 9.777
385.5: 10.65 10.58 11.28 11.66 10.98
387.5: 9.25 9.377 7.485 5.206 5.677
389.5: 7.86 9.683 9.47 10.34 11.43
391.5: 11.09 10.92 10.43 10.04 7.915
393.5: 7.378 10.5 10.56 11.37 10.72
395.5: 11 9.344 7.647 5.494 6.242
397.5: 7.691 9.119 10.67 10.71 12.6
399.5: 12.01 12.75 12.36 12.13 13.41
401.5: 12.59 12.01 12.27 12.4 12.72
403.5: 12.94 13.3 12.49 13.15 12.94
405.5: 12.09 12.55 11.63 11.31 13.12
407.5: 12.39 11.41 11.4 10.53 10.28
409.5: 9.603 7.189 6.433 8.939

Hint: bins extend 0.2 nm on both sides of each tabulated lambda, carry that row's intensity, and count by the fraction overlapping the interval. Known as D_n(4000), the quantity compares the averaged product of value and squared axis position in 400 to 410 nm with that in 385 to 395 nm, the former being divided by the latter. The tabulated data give 1.3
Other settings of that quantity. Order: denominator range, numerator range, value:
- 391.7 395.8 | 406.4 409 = 1.24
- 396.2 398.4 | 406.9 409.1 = 1.59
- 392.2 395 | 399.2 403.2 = 1.33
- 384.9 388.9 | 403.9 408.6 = 1.40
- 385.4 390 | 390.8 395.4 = 1.16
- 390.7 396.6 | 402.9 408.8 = 1.31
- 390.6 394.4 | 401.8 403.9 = 1.32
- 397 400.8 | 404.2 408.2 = 1.19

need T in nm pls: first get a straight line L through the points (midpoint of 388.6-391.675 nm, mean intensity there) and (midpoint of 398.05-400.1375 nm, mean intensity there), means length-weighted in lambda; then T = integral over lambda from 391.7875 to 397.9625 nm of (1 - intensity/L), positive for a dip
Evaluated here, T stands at 0.72 nm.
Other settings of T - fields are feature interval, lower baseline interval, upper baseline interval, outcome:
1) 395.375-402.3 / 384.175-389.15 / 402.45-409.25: 0.401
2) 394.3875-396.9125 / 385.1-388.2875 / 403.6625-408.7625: 0.423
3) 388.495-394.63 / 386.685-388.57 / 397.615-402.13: 0.547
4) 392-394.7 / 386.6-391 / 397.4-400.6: 0.049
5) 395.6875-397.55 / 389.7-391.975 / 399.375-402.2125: 0.696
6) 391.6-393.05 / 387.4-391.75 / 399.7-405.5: -0.094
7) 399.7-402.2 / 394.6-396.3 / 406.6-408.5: -0.346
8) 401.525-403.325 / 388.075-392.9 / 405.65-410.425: -0.380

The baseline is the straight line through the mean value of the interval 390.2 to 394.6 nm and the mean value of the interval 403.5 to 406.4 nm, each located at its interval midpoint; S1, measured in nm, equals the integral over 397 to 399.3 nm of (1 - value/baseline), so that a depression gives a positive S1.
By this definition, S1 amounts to 0.33 nm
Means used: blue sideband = 10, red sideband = 12.7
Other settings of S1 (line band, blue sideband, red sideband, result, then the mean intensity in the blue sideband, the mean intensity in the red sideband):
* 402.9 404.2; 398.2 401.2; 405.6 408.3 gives -0.10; 12.1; 12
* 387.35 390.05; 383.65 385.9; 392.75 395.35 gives 0.43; 8.78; 9.78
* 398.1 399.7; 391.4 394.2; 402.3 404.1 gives 0.00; 9.73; 12.8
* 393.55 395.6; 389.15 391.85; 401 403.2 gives 0.04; 9.79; 12.5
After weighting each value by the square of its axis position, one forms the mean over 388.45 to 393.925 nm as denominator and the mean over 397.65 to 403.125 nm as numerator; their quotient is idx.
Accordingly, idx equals 1.37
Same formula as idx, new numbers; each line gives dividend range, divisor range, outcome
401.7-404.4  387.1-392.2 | 1.48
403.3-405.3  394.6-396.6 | 1.39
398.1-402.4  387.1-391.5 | 1.46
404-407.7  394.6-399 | 1.43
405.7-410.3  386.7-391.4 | 1.33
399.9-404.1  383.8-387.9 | 1.40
